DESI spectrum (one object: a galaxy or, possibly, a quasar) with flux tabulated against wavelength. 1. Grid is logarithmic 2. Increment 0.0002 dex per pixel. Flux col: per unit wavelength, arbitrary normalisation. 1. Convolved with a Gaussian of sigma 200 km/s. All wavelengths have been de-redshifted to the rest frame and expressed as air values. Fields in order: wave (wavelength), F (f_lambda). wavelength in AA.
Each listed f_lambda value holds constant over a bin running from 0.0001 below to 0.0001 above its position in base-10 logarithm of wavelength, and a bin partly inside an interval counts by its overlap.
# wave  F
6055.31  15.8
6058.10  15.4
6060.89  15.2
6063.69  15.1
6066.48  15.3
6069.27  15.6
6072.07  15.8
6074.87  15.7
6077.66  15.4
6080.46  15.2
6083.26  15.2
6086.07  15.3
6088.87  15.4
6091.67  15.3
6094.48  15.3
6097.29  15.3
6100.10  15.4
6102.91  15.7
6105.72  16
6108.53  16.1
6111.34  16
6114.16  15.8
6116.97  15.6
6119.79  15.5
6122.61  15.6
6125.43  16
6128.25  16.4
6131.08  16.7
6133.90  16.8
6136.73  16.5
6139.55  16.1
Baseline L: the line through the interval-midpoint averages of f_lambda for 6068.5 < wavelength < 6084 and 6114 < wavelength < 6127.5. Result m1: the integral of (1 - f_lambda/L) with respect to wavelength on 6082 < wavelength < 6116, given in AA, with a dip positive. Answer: 0.1 AA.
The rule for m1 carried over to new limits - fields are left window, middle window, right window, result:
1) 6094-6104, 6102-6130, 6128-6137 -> 0.3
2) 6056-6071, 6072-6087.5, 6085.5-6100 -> -0.1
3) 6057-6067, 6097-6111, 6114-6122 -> -0.2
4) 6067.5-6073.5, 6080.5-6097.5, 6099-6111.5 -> 0.5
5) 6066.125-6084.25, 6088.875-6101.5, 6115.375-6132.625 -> 0.3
